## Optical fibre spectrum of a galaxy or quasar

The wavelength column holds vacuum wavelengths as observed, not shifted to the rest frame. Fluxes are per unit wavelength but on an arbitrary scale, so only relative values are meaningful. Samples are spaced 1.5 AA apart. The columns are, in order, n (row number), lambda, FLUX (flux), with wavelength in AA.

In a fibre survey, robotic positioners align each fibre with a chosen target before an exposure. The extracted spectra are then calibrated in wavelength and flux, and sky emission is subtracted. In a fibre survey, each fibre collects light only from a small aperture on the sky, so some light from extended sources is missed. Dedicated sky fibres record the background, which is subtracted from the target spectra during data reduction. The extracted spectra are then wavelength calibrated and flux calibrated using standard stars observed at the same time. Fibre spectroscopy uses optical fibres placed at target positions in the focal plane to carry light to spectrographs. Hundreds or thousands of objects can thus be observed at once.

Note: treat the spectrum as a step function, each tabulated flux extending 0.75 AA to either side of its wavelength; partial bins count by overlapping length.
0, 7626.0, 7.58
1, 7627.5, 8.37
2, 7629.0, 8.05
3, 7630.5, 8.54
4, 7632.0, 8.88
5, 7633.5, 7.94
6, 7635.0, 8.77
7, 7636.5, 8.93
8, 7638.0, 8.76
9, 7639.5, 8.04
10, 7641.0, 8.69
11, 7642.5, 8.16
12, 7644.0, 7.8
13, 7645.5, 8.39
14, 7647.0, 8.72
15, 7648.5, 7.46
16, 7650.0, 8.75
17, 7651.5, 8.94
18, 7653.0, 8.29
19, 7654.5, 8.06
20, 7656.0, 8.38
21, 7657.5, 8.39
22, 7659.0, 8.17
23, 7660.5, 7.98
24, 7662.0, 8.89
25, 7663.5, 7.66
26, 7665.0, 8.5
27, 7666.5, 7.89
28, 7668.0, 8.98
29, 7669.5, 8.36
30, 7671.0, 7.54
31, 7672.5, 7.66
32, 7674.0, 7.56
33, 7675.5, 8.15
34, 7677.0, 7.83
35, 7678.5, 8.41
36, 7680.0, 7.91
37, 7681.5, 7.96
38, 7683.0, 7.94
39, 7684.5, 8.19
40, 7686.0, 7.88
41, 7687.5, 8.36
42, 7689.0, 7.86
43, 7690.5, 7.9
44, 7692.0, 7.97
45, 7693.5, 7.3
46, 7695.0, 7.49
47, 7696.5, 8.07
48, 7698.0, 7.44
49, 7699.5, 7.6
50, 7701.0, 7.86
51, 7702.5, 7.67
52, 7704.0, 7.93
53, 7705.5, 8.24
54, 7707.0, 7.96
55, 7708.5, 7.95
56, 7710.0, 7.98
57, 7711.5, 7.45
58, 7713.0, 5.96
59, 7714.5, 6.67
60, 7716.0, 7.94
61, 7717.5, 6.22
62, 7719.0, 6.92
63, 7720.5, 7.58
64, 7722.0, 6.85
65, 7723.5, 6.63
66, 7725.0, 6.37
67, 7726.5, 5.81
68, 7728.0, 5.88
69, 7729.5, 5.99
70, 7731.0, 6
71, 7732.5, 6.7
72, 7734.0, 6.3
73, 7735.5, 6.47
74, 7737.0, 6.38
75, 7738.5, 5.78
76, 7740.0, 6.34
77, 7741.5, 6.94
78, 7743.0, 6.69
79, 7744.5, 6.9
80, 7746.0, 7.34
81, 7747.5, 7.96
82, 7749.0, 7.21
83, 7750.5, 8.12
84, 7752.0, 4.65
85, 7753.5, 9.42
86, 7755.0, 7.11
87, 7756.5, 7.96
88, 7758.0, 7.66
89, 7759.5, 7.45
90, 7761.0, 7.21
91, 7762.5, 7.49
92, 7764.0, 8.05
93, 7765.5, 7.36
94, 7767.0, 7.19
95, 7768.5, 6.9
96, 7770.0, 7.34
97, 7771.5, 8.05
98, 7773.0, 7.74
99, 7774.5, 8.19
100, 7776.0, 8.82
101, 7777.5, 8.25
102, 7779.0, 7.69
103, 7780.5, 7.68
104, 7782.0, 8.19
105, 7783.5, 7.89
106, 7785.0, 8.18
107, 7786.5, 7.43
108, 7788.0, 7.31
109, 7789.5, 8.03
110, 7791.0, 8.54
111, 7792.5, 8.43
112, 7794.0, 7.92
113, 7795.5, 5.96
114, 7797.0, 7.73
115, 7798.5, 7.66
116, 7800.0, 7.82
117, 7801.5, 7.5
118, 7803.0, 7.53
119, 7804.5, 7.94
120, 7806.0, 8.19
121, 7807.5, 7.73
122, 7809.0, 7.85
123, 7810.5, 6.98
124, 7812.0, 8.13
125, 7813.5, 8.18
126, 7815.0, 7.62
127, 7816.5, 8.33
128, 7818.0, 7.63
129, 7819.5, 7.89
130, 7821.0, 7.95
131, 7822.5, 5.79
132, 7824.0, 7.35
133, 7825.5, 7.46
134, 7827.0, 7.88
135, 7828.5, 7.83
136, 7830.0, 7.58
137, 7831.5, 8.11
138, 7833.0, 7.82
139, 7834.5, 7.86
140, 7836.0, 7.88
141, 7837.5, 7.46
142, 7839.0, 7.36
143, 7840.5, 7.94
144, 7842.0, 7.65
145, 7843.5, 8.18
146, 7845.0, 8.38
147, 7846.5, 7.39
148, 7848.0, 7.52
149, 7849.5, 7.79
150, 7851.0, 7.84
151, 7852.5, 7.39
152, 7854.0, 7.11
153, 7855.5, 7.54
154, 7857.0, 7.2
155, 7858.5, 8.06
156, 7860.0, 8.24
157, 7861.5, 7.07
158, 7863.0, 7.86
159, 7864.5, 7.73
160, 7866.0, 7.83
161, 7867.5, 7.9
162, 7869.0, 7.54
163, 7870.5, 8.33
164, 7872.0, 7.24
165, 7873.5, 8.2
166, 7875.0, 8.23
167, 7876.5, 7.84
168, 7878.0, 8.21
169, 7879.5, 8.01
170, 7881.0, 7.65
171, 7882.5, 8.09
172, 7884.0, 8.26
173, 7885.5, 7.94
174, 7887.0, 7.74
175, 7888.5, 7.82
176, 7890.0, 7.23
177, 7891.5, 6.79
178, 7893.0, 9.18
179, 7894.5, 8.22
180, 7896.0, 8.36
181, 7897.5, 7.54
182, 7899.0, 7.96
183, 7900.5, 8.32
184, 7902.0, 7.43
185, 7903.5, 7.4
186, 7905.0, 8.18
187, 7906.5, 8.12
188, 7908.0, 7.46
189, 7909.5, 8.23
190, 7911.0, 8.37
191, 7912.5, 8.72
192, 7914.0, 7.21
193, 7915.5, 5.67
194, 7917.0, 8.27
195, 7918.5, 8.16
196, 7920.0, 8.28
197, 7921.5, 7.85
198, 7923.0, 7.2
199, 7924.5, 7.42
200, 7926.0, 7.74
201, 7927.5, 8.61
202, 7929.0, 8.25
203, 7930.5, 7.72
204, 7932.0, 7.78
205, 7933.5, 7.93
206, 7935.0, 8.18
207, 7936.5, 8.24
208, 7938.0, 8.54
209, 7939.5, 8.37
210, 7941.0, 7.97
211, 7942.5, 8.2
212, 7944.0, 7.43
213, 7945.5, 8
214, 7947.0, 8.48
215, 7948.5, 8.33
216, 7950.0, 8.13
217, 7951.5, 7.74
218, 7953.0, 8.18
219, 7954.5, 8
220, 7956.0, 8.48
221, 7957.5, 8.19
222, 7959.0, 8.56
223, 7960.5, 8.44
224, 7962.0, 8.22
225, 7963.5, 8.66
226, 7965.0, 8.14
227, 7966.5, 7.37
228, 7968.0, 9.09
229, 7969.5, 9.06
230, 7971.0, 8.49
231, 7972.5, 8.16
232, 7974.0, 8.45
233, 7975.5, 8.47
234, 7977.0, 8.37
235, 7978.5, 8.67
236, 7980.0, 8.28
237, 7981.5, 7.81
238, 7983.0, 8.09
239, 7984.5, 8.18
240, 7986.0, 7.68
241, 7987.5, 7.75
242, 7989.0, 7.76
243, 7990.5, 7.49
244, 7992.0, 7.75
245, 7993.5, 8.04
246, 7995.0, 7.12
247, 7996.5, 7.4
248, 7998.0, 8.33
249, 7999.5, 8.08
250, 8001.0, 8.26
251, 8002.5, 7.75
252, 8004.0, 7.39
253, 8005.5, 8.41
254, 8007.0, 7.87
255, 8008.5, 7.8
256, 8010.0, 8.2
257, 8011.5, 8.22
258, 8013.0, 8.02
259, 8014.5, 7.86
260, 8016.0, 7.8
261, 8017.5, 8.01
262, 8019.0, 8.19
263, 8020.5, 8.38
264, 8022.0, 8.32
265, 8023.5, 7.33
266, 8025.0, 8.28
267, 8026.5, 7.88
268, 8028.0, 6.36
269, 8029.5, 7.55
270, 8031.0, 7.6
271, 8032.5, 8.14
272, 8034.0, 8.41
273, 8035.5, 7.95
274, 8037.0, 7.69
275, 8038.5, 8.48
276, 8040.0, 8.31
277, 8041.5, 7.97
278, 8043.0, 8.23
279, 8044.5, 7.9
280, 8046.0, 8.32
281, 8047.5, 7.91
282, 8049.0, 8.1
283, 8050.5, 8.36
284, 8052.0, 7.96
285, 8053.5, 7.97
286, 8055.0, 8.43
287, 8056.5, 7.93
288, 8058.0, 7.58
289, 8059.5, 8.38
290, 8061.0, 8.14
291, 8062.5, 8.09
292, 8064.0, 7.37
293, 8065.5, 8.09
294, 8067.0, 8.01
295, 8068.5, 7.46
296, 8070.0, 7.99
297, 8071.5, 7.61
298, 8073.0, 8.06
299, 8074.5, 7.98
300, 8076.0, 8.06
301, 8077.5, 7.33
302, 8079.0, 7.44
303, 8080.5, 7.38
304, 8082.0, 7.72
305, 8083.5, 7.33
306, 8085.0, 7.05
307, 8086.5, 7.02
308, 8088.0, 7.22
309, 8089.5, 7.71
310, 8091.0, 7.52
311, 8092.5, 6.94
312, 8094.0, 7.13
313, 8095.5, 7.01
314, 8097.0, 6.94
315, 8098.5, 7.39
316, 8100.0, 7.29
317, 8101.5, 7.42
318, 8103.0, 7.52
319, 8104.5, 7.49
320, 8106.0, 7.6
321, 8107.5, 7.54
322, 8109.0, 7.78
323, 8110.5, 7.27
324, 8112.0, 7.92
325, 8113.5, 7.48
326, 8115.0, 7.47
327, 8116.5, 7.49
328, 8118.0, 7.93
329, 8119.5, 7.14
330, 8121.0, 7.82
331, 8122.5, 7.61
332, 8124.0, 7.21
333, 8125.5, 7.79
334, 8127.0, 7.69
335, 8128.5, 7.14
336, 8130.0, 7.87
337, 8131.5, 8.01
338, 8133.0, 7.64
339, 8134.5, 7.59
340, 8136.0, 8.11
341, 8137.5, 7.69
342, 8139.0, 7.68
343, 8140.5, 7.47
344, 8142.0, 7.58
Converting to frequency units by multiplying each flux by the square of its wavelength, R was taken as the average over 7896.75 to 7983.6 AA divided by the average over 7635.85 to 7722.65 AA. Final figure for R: 1.1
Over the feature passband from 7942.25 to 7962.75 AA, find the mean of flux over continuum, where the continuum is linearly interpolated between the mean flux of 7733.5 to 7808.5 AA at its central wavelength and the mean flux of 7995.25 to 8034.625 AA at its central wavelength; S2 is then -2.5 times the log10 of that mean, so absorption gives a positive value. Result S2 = -0.05 mag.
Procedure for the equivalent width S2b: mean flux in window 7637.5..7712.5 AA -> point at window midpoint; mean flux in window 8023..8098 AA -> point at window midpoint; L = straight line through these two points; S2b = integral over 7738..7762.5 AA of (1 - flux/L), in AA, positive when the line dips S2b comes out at 2.5 AA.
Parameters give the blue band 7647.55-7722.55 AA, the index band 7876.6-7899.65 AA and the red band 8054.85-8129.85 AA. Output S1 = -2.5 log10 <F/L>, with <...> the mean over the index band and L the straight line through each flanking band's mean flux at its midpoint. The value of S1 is -0.03 mag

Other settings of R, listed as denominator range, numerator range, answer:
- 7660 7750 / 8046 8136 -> 1.14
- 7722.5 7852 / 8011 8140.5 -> 1.11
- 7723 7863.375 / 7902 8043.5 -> 1.12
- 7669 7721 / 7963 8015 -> 1.13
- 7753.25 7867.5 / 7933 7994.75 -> 1.10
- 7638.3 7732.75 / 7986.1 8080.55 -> 1.12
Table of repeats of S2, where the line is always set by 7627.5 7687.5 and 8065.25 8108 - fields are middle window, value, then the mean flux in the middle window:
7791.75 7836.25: 0.04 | 7.68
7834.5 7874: 0.02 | 7.72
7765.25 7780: 0.04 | 7.77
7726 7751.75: 0.22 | 6.61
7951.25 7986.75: -0.08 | 8.29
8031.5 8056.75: -0.08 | 8.12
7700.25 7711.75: 0.04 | 7.9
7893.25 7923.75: -0.01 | 7.87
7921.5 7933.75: -0.01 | 7.83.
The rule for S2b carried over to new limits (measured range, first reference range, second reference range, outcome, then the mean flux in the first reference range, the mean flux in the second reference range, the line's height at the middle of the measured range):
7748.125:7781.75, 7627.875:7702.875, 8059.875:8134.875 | 1.6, 8.14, 7.56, 8.01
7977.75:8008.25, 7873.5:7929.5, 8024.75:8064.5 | 0.2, 7.89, 7.97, 7.94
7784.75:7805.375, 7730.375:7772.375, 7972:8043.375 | -1.3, 7.11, 7.97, 7.26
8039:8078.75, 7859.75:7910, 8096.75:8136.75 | -1.7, 7.88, 7.57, 7.65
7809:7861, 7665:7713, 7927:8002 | 2.2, 7.89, 8.14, 8.02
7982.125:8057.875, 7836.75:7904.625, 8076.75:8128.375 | -3.8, 7.8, 7.43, 7.56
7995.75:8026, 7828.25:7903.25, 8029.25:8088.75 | -0.5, 7.81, 7.87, 7.85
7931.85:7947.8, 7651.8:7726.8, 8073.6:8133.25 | -1.1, 7.75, 7.48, 7.59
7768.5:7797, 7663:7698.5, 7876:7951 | 0.4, 7.96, 7.94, 7.95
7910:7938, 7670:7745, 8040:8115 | -1.4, 7.27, 7.68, 7.51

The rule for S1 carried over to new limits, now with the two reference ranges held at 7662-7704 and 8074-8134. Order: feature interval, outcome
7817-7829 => 0.043 mag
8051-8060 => -0.071 mag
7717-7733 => 0.220 mag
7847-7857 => 0.036 mag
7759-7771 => 0.066 mag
